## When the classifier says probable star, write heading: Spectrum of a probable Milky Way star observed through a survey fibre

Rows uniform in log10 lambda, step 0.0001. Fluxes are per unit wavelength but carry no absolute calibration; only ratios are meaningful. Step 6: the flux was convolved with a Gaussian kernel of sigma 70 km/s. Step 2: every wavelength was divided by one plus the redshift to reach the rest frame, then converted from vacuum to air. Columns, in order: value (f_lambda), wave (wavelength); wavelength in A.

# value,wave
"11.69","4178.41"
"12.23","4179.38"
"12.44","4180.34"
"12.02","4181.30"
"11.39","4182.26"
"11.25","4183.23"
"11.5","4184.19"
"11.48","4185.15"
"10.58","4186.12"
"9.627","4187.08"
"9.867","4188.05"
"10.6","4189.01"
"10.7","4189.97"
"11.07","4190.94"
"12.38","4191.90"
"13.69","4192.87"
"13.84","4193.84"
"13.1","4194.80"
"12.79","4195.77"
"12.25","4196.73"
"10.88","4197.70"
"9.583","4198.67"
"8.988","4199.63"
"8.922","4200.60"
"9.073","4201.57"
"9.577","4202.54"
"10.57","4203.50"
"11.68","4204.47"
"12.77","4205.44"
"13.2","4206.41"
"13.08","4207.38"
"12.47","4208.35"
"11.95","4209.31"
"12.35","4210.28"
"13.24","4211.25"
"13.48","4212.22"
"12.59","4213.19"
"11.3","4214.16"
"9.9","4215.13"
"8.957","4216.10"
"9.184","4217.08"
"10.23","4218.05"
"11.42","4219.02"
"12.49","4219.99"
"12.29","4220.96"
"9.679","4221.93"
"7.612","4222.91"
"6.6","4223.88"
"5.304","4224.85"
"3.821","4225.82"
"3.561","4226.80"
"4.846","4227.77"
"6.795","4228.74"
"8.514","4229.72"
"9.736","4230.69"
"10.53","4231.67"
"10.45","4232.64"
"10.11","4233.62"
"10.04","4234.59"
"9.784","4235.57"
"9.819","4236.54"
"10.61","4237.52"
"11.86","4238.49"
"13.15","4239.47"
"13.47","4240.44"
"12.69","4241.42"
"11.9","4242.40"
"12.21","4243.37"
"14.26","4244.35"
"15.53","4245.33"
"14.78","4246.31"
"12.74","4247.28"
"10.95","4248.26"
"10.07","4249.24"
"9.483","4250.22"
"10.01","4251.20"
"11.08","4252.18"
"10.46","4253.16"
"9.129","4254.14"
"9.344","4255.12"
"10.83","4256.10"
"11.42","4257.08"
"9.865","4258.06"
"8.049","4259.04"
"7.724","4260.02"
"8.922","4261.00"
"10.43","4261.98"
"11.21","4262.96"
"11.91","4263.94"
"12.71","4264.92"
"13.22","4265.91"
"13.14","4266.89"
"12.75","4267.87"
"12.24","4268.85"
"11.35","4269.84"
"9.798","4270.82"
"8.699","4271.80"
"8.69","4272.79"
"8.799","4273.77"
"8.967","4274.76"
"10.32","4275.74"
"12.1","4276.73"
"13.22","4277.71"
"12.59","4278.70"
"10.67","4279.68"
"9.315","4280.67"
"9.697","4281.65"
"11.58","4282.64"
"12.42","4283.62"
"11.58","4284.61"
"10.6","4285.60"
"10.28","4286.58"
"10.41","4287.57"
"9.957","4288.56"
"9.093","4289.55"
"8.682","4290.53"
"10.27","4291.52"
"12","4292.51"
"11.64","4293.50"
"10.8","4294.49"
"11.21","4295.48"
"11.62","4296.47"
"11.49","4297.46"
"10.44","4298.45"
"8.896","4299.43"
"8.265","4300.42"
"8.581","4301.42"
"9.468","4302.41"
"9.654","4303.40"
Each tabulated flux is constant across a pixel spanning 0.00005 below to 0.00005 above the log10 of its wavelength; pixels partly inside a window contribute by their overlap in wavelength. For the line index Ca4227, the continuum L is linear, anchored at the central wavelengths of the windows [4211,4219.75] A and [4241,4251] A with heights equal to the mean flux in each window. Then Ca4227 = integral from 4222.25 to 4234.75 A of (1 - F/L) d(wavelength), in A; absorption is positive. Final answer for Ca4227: 4.49 A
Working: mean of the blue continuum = 11.1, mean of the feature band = 7.49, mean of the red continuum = 12.4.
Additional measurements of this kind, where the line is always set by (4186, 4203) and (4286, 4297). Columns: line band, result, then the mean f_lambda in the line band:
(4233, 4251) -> -1.76 A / 11.8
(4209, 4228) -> 2.27 A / 9.58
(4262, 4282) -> -0.81 A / 11.1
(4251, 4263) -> 0.98 A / 9.83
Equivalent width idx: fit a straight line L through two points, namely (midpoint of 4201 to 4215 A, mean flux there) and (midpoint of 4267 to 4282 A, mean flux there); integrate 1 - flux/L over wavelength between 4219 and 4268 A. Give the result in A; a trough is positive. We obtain 3.77 A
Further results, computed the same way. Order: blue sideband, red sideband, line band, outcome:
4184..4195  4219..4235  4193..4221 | -4.12 A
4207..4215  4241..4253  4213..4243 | 6.44 A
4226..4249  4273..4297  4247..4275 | 0.60 A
